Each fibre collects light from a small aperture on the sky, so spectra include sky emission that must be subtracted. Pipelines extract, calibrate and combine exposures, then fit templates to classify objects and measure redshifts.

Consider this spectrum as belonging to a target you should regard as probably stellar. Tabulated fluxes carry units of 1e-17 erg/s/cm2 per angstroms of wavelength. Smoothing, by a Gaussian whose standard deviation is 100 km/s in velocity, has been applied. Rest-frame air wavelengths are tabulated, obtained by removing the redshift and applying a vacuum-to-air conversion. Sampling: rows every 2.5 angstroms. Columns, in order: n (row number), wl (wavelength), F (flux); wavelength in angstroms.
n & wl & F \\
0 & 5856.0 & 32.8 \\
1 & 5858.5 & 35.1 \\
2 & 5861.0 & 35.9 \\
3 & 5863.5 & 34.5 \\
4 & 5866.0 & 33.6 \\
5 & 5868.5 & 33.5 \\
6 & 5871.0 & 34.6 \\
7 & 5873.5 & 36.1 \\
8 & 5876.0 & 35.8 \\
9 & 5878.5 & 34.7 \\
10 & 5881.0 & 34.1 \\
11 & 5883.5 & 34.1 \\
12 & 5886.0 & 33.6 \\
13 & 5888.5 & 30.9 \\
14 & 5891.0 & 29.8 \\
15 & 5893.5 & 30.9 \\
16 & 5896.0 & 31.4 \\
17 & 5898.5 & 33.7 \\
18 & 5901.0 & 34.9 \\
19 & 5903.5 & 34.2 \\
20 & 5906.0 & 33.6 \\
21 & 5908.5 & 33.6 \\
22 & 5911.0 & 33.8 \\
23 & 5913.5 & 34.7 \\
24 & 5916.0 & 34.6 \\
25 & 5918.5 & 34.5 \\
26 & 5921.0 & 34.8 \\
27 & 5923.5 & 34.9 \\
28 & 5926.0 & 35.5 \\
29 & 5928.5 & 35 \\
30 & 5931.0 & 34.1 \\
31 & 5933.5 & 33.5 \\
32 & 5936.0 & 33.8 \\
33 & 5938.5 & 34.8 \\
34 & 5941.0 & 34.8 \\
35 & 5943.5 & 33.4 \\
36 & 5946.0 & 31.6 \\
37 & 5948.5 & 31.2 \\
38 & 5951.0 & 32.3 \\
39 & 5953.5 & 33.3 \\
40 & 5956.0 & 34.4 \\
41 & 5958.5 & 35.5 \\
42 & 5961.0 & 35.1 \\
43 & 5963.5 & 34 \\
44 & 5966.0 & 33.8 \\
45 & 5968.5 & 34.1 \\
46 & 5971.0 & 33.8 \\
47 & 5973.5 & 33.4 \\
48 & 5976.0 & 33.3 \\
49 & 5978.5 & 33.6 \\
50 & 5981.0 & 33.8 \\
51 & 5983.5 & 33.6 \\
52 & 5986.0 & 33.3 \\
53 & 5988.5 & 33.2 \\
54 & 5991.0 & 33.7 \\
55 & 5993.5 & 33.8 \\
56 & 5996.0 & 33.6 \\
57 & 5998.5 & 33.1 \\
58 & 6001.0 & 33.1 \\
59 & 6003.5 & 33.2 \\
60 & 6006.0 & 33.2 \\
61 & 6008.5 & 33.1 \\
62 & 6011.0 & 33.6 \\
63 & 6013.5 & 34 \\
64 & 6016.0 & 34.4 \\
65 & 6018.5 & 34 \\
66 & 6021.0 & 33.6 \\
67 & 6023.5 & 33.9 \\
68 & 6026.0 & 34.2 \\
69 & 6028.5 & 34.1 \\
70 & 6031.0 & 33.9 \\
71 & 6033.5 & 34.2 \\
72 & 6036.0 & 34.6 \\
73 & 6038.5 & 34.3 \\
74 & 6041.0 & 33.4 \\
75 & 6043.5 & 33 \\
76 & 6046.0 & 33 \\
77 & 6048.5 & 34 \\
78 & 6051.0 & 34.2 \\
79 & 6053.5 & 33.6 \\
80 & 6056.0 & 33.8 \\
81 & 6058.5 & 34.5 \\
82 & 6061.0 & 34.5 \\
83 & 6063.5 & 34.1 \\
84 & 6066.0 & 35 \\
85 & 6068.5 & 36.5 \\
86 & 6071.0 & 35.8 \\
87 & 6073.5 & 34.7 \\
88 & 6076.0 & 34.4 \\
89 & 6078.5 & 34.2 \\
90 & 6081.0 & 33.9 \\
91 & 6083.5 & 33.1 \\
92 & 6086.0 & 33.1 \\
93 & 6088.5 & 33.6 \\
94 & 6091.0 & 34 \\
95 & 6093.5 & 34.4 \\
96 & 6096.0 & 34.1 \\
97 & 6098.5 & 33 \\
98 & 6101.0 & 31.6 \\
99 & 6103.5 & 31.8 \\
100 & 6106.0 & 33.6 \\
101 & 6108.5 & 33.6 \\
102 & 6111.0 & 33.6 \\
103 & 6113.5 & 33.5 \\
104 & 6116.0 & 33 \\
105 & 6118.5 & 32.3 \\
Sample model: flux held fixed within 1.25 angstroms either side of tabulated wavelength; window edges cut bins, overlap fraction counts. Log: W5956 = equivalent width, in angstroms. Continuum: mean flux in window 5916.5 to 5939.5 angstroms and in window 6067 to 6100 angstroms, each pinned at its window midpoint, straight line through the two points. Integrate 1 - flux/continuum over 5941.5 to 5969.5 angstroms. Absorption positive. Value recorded 0.76 angstroms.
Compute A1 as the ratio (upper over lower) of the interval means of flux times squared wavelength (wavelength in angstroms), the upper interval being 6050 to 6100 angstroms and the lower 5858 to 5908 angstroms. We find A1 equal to 1.08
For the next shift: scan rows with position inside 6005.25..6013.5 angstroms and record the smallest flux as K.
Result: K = 33.1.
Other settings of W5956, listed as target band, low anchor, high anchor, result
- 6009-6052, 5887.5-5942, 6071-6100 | -0.03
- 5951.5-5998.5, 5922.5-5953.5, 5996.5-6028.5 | -0.18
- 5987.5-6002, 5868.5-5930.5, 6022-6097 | 0.26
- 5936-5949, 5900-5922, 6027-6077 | 0.36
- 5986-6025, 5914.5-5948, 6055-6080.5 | 1.04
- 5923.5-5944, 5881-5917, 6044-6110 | -0.70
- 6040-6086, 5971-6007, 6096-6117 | -1.39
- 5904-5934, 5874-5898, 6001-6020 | -1.16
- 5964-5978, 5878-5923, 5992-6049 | -0.04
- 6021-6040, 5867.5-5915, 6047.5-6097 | 0.00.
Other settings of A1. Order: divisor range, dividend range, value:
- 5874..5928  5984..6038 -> 1.04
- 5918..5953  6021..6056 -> 1.04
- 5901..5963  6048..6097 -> 1.05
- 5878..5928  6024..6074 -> 1.07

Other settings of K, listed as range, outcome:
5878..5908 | 29.8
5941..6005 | 31.2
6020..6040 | 33.6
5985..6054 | 33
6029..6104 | 31.6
